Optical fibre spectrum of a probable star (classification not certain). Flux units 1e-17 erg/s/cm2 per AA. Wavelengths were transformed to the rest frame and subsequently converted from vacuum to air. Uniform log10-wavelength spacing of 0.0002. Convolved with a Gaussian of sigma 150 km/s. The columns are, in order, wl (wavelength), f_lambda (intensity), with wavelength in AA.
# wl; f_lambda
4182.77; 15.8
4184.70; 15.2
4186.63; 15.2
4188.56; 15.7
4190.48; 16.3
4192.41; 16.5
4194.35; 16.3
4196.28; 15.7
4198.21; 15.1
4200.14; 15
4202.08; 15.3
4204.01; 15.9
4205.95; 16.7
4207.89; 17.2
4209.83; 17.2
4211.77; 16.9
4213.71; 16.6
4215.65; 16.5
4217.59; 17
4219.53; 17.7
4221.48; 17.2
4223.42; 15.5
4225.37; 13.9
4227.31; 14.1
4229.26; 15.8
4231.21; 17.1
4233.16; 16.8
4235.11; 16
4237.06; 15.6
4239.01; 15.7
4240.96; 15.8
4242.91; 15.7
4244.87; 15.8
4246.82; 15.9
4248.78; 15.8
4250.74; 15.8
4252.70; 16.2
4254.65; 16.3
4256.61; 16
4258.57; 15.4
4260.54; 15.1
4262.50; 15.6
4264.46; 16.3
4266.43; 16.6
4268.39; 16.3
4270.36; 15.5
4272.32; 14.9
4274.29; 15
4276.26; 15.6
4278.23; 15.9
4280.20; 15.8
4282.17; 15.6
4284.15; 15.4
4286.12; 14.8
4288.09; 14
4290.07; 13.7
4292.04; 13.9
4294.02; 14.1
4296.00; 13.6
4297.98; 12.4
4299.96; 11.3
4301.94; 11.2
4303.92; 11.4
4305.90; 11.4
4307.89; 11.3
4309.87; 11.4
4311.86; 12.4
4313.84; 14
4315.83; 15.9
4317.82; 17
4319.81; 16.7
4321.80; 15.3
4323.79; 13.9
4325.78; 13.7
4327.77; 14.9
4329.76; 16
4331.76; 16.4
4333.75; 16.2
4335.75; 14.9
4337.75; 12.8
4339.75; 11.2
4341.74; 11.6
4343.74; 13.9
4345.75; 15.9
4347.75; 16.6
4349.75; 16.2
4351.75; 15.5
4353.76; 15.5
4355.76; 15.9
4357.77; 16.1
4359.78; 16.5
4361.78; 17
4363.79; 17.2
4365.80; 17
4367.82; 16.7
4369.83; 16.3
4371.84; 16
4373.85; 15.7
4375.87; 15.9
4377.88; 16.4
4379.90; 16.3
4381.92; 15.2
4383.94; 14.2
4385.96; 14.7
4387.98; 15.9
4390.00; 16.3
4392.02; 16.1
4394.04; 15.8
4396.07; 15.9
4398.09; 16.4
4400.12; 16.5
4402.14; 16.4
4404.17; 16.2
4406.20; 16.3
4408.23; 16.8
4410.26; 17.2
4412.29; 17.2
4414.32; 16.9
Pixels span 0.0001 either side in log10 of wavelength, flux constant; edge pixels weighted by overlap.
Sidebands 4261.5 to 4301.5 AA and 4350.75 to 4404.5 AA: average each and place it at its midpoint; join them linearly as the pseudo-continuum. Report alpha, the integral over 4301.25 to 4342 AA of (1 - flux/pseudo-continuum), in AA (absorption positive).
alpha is 3.9 AA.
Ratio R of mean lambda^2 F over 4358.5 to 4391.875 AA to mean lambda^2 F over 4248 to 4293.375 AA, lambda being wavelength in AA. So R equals 1.09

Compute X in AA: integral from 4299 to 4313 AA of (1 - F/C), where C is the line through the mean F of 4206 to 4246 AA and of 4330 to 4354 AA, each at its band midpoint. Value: 3.4 AA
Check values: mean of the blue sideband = 16.2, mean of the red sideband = 14.7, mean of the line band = 11.5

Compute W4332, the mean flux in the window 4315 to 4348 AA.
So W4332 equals 14.8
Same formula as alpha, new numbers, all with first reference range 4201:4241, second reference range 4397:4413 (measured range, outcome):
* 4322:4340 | 2.0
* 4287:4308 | 4.8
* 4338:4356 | 2.1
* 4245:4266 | 0.6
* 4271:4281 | 0.6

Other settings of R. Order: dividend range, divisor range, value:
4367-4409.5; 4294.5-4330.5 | 1.22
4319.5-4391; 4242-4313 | 1.10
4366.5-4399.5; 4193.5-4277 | 1.07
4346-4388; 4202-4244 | 1.06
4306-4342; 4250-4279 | 0.93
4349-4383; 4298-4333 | 1.20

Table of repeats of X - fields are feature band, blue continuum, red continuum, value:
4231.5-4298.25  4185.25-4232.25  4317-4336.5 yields 1.63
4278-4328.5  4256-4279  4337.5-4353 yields 4.00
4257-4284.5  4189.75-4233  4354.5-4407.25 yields 0.84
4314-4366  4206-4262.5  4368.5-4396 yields 1.74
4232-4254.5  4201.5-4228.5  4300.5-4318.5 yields -1.06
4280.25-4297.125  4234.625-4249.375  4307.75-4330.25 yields 0.60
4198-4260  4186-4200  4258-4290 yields -1.63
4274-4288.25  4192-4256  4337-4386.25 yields 0.43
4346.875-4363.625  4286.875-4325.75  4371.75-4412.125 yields -1.45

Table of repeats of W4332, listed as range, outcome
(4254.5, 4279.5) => 15.7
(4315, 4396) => 15.5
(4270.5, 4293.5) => 15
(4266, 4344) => 14.2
